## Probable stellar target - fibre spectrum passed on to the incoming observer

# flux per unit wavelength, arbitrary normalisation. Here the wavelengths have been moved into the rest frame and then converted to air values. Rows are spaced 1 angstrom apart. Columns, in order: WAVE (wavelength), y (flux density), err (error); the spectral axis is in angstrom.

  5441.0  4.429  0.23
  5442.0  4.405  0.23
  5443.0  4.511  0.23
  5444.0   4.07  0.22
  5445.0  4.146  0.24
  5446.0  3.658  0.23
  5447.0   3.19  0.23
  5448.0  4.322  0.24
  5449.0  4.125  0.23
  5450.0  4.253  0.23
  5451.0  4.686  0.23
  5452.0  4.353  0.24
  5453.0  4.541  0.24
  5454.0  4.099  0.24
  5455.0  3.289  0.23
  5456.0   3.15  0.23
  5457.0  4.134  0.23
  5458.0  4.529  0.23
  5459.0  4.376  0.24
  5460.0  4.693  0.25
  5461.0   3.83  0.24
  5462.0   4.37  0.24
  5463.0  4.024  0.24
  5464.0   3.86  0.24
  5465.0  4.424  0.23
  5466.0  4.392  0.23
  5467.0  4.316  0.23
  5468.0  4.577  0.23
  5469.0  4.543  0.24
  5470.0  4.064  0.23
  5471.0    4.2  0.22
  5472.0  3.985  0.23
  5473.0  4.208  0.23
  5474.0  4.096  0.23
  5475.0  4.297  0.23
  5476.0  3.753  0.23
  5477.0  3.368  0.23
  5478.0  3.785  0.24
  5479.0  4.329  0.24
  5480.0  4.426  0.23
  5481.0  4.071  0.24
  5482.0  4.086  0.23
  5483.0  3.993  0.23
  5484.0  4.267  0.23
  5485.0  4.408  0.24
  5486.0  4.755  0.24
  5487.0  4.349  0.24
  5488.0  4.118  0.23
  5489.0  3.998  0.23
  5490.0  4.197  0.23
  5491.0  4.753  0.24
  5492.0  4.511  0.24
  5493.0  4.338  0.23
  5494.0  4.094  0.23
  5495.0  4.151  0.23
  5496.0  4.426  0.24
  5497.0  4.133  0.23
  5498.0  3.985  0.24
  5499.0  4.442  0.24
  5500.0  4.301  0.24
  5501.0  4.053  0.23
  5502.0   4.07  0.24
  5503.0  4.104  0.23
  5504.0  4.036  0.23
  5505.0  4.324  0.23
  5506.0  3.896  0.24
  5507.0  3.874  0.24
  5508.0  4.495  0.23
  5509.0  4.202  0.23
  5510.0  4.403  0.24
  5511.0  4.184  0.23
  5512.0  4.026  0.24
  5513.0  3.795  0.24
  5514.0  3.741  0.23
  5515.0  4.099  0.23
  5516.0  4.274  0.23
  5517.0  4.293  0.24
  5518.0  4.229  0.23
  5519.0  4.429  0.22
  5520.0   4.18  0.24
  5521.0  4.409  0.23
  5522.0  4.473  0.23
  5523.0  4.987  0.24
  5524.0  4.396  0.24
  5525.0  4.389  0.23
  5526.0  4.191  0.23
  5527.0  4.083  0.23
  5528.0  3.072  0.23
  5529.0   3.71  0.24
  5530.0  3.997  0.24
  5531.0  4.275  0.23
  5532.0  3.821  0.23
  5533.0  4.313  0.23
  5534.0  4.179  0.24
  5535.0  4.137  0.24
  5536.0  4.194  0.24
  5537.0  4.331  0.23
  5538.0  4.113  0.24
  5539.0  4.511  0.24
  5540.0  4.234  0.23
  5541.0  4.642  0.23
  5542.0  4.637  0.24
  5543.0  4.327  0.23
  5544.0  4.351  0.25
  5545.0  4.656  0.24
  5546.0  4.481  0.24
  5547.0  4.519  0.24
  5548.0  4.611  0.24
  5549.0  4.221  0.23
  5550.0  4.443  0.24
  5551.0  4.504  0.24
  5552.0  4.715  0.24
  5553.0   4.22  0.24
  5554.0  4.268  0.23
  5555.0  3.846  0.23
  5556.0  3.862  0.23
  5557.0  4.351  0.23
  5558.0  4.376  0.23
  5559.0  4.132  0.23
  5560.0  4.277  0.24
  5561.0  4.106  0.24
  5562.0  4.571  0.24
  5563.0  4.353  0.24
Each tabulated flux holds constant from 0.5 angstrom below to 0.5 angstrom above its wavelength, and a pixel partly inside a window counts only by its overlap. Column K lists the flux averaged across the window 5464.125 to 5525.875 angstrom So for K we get 4.22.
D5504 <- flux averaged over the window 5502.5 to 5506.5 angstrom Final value 4.09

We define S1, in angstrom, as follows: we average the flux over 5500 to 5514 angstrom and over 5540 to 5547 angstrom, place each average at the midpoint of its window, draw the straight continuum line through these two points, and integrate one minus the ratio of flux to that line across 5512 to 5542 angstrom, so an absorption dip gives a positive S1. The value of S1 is 0.9 angstrom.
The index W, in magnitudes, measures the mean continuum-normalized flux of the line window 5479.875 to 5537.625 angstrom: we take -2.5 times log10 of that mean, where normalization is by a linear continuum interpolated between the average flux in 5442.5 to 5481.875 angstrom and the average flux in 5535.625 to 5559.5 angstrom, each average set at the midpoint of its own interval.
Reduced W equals 0.01 mag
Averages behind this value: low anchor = 4.13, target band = 4.2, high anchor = 4.36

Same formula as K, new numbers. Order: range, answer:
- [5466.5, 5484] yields 4.13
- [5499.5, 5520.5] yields 4.14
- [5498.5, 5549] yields 4.23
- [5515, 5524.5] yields 4.39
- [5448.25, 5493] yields 4.2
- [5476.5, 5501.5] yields 4.21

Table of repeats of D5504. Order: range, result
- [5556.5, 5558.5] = 4.36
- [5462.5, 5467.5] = 4.2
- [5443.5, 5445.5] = 4.11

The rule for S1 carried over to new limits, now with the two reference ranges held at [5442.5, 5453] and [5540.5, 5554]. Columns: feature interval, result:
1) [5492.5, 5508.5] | 0.6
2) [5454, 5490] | 0.7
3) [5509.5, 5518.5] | 0.5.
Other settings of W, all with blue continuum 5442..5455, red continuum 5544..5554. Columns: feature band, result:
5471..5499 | 0.02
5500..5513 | 0.05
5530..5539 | 0.06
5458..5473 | -0.02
